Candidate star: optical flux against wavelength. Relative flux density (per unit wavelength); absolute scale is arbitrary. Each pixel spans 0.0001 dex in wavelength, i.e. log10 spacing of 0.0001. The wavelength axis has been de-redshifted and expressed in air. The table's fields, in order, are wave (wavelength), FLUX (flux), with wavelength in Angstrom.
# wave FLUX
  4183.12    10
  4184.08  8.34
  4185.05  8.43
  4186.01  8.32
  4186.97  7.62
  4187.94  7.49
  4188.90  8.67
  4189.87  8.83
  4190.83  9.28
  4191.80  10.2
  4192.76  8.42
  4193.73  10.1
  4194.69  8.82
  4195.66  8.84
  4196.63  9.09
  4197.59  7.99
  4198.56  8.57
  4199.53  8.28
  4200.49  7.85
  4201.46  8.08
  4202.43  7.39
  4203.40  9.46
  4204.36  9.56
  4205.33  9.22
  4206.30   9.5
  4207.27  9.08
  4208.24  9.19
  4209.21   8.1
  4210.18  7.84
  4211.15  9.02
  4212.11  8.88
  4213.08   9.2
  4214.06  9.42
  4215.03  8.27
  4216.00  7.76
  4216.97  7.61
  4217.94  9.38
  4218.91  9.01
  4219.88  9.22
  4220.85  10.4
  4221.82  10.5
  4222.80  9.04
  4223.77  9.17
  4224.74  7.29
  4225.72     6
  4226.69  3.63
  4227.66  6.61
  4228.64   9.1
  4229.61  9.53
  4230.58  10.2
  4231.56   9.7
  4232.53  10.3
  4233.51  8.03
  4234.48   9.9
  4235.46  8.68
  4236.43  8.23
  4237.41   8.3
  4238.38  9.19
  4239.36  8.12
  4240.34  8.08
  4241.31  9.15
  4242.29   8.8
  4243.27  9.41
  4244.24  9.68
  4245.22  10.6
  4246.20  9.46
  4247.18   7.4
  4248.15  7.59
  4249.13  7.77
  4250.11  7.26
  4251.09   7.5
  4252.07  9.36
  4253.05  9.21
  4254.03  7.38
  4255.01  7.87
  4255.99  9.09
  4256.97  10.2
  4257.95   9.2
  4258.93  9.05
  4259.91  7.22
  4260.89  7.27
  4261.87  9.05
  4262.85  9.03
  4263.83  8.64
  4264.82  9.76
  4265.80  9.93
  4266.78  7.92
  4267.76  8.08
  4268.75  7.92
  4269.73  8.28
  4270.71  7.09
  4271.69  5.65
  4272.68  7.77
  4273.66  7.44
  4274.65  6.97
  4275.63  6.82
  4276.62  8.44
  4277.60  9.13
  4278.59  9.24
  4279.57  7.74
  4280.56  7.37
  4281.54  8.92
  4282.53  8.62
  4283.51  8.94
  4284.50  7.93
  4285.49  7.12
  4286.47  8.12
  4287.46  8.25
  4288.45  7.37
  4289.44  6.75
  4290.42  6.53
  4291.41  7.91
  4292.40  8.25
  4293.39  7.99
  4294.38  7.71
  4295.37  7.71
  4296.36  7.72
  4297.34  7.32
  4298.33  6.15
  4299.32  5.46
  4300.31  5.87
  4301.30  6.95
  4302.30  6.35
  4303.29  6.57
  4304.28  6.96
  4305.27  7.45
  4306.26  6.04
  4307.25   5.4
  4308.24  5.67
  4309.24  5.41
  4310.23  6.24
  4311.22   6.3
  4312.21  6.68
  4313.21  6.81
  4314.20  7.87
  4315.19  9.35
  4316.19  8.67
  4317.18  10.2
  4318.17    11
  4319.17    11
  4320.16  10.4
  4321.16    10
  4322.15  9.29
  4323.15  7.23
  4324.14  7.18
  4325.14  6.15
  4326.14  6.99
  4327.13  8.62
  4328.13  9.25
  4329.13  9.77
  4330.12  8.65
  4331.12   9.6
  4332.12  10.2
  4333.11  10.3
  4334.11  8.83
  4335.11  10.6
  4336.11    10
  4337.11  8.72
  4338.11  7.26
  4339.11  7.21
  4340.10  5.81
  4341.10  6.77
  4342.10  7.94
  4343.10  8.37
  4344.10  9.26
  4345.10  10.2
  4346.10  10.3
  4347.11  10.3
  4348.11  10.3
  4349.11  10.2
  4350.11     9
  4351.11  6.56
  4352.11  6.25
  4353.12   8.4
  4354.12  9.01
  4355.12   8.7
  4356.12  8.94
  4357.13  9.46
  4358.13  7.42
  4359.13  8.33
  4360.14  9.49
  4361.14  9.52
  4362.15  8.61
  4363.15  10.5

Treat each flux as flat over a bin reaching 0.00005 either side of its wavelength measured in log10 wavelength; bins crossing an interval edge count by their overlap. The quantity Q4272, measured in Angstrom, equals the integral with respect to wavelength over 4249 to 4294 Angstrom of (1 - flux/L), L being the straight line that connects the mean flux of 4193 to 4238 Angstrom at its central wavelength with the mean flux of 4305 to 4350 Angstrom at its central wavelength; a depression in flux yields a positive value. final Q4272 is 2.4 Angstrom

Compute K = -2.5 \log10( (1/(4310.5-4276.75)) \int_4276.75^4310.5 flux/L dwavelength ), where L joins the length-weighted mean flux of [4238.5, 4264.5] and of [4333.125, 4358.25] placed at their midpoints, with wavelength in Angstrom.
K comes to 0.18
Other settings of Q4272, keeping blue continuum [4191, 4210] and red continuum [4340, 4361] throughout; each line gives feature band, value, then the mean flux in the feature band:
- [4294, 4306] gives 2.6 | 6.83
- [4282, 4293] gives 1.2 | 7.8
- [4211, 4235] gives 0.3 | 8.68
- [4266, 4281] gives 1.7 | 7.77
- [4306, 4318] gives 2.1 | 7.18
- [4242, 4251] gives 0.2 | 8.61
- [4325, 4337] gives -0.6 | 9.15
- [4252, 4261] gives 0.2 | 8.61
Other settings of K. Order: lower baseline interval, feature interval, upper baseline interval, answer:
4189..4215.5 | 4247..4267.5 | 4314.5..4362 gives 0.046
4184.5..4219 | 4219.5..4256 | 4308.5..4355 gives 0.008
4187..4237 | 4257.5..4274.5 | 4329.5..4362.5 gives 0.074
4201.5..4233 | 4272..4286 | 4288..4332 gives 0.002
